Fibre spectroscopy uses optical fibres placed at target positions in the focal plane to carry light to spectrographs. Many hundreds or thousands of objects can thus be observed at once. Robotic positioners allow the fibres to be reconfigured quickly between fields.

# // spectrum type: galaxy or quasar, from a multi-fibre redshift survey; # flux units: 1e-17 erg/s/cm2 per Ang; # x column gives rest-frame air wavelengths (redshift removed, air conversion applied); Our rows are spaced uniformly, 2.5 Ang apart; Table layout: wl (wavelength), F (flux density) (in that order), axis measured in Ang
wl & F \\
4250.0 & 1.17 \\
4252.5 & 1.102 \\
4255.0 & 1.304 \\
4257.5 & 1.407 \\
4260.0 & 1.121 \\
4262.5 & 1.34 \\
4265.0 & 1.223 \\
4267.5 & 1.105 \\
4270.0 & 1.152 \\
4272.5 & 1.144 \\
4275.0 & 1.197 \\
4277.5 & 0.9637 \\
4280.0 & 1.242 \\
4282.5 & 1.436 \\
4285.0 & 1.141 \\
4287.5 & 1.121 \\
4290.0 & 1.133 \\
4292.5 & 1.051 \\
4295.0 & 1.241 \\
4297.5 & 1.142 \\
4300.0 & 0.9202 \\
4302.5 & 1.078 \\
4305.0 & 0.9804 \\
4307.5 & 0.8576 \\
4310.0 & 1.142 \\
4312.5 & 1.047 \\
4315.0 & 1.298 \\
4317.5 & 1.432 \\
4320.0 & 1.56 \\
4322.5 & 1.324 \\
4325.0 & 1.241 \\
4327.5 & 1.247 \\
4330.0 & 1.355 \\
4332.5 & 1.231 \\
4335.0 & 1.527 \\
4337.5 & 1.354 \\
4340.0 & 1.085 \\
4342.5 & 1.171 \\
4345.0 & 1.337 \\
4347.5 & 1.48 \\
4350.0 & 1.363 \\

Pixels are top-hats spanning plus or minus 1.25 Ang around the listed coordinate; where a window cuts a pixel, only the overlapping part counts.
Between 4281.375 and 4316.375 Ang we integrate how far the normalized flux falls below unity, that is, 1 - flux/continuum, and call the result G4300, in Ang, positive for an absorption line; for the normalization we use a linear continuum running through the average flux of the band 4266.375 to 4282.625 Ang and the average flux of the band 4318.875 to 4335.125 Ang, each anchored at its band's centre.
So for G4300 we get 3.6 Ang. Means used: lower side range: 1.16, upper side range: 1.34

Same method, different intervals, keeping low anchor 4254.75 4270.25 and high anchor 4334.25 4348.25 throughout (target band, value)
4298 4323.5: 2.4 Ang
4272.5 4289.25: 1.0 Ang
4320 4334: -0.1 Ang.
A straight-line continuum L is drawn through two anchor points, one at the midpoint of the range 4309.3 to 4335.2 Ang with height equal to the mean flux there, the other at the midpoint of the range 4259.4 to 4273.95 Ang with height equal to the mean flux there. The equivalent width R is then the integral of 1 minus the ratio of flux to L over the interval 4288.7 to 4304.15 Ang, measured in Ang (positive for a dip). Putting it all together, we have 1.94 Ang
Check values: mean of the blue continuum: 1.18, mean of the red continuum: 1.3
